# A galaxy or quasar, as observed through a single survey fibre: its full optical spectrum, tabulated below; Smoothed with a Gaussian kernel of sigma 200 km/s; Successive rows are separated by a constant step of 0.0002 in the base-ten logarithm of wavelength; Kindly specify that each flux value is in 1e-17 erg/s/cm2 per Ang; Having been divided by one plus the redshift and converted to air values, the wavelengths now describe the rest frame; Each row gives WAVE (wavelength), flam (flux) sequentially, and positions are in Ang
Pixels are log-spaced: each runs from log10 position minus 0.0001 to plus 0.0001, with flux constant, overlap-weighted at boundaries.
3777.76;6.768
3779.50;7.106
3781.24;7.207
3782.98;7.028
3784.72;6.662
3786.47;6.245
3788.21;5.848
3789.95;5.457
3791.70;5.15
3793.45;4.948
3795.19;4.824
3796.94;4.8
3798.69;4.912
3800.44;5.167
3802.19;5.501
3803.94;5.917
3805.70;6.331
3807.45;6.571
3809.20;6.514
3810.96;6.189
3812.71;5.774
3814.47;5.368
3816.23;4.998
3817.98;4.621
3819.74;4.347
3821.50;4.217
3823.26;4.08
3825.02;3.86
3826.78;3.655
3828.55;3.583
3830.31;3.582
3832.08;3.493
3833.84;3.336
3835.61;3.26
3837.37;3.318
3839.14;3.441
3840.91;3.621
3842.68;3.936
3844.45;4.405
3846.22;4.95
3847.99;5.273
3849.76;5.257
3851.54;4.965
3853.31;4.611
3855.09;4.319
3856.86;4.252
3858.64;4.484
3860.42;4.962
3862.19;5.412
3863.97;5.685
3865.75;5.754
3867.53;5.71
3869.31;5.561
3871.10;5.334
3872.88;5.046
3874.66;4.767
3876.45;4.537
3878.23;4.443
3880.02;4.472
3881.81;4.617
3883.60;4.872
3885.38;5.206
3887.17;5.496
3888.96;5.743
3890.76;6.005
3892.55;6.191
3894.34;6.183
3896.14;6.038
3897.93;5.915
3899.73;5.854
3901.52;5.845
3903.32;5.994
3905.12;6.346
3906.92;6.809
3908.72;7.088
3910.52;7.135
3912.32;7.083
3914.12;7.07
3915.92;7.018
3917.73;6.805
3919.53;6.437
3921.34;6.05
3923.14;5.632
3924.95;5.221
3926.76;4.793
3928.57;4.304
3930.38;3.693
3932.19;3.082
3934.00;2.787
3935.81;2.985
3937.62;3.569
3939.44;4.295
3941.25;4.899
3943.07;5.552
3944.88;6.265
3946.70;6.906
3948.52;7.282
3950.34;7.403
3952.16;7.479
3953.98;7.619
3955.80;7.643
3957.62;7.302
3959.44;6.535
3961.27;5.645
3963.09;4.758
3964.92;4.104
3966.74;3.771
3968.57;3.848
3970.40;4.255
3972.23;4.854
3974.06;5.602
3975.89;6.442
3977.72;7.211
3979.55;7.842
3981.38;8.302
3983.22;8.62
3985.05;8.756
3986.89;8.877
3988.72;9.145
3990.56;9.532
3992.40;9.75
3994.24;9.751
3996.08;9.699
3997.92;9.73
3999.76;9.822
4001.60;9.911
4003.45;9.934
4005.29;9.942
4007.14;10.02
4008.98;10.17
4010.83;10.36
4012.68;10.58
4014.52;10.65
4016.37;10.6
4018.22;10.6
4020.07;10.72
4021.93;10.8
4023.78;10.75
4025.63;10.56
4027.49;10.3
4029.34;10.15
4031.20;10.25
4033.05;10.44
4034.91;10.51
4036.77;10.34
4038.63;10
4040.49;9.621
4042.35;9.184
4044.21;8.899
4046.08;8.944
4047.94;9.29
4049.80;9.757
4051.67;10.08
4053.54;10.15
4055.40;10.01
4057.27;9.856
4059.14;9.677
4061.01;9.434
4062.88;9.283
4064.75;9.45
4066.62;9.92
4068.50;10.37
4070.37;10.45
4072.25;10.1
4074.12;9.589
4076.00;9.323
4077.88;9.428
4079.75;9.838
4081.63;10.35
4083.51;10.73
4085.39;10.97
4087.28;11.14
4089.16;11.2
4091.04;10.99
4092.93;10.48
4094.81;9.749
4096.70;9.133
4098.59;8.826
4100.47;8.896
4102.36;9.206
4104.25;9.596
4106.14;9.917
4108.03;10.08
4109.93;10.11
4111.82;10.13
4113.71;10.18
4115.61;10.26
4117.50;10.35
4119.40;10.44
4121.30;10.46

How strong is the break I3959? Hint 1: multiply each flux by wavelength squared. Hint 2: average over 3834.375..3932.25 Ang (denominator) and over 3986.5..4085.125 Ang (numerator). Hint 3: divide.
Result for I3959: 2.0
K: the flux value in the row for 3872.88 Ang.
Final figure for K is 5.046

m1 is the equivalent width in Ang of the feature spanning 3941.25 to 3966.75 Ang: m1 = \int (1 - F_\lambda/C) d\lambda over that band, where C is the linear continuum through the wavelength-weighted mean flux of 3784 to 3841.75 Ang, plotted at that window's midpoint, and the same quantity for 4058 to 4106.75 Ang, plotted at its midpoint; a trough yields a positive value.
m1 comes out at 3.9 Ang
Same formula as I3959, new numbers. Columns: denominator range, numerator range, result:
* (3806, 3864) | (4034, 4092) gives 2.46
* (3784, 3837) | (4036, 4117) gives 2.29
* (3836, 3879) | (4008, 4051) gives 2.34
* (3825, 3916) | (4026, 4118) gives 2.15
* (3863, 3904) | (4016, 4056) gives 2.00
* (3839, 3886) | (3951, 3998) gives 1.57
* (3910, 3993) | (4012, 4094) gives 1.73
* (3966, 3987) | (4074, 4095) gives 1.69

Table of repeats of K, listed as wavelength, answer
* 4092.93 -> 10.48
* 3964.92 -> 4.104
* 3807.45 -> 6.571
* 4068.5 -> 10.37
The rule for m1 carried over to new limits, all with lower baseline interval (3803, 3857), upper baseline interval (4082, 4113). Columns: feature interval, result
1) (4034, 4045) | -1.1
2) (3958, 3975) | 5.7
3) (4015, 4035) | -4.5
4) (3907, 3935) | 3.4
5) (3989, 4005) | -3.5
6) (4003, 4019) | -3.9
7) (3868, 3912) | 1.3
